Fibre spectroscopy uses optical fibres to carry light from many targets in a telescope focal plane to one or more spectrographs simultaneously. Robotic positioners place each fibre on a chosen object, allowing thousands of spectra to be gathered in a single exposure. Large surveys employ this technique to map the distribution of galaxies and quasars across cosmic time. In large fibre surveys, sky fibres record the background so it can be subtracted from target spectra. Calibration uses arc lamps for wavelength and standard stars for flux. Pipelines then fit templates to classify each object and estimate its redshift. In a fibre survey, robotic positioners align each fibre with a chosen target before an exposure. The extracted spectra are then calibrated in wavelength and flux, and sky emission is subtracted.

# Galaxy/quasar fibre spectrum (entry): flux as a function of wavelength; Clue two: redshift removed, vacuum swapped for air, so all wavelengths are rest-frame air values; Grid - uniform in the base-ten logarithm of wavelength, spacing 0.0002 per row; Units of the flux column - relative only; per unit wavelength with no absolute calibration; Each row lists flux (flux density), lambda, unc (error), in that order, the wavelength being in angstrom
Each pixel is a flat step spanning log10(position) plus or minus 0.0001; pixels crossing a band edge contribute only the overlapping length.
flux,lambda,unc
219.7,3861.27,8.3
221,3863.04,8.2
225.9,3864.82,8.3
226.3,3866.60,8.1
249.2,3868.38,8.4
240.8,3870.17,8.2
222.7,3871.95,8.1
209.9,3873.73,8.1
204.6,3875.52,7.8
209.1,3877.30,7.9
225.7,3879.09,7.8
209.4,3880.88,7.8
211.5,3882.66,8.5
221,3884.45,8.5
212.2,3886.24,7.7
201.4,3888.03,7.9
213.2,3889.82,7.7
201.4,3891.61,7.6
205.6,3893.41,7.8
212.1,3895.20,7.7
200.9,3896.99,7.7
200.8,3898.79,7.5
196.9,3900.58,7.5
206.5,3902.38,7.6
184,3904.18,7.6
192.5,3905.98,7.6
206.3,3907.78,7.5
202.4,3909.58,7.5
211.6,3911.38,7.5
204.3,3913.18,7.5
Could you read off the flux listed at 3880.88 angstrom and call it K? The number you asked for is 209.4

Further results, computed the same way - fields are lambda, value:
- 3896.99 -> 200.9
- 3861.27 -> 219.7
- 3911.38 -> 211.6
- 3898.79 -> 200.8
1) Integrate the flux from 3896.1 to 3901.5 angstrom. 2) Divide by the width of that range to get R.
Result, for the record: 199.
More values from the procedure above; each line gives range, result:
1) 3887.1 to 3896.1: 207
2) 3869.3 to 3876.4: 219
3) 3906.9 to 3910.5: 204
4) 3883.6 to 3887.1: 217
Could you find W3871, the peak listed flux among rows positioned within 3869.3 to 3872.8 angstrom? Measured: 240.8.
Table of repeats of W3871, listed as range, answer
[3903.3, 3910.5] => 206.3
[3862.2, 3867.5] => 226.3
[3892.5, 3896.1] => 212.1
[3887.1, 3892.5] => 213.2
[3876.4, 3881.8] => 225.7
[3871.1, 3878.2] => 222.7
